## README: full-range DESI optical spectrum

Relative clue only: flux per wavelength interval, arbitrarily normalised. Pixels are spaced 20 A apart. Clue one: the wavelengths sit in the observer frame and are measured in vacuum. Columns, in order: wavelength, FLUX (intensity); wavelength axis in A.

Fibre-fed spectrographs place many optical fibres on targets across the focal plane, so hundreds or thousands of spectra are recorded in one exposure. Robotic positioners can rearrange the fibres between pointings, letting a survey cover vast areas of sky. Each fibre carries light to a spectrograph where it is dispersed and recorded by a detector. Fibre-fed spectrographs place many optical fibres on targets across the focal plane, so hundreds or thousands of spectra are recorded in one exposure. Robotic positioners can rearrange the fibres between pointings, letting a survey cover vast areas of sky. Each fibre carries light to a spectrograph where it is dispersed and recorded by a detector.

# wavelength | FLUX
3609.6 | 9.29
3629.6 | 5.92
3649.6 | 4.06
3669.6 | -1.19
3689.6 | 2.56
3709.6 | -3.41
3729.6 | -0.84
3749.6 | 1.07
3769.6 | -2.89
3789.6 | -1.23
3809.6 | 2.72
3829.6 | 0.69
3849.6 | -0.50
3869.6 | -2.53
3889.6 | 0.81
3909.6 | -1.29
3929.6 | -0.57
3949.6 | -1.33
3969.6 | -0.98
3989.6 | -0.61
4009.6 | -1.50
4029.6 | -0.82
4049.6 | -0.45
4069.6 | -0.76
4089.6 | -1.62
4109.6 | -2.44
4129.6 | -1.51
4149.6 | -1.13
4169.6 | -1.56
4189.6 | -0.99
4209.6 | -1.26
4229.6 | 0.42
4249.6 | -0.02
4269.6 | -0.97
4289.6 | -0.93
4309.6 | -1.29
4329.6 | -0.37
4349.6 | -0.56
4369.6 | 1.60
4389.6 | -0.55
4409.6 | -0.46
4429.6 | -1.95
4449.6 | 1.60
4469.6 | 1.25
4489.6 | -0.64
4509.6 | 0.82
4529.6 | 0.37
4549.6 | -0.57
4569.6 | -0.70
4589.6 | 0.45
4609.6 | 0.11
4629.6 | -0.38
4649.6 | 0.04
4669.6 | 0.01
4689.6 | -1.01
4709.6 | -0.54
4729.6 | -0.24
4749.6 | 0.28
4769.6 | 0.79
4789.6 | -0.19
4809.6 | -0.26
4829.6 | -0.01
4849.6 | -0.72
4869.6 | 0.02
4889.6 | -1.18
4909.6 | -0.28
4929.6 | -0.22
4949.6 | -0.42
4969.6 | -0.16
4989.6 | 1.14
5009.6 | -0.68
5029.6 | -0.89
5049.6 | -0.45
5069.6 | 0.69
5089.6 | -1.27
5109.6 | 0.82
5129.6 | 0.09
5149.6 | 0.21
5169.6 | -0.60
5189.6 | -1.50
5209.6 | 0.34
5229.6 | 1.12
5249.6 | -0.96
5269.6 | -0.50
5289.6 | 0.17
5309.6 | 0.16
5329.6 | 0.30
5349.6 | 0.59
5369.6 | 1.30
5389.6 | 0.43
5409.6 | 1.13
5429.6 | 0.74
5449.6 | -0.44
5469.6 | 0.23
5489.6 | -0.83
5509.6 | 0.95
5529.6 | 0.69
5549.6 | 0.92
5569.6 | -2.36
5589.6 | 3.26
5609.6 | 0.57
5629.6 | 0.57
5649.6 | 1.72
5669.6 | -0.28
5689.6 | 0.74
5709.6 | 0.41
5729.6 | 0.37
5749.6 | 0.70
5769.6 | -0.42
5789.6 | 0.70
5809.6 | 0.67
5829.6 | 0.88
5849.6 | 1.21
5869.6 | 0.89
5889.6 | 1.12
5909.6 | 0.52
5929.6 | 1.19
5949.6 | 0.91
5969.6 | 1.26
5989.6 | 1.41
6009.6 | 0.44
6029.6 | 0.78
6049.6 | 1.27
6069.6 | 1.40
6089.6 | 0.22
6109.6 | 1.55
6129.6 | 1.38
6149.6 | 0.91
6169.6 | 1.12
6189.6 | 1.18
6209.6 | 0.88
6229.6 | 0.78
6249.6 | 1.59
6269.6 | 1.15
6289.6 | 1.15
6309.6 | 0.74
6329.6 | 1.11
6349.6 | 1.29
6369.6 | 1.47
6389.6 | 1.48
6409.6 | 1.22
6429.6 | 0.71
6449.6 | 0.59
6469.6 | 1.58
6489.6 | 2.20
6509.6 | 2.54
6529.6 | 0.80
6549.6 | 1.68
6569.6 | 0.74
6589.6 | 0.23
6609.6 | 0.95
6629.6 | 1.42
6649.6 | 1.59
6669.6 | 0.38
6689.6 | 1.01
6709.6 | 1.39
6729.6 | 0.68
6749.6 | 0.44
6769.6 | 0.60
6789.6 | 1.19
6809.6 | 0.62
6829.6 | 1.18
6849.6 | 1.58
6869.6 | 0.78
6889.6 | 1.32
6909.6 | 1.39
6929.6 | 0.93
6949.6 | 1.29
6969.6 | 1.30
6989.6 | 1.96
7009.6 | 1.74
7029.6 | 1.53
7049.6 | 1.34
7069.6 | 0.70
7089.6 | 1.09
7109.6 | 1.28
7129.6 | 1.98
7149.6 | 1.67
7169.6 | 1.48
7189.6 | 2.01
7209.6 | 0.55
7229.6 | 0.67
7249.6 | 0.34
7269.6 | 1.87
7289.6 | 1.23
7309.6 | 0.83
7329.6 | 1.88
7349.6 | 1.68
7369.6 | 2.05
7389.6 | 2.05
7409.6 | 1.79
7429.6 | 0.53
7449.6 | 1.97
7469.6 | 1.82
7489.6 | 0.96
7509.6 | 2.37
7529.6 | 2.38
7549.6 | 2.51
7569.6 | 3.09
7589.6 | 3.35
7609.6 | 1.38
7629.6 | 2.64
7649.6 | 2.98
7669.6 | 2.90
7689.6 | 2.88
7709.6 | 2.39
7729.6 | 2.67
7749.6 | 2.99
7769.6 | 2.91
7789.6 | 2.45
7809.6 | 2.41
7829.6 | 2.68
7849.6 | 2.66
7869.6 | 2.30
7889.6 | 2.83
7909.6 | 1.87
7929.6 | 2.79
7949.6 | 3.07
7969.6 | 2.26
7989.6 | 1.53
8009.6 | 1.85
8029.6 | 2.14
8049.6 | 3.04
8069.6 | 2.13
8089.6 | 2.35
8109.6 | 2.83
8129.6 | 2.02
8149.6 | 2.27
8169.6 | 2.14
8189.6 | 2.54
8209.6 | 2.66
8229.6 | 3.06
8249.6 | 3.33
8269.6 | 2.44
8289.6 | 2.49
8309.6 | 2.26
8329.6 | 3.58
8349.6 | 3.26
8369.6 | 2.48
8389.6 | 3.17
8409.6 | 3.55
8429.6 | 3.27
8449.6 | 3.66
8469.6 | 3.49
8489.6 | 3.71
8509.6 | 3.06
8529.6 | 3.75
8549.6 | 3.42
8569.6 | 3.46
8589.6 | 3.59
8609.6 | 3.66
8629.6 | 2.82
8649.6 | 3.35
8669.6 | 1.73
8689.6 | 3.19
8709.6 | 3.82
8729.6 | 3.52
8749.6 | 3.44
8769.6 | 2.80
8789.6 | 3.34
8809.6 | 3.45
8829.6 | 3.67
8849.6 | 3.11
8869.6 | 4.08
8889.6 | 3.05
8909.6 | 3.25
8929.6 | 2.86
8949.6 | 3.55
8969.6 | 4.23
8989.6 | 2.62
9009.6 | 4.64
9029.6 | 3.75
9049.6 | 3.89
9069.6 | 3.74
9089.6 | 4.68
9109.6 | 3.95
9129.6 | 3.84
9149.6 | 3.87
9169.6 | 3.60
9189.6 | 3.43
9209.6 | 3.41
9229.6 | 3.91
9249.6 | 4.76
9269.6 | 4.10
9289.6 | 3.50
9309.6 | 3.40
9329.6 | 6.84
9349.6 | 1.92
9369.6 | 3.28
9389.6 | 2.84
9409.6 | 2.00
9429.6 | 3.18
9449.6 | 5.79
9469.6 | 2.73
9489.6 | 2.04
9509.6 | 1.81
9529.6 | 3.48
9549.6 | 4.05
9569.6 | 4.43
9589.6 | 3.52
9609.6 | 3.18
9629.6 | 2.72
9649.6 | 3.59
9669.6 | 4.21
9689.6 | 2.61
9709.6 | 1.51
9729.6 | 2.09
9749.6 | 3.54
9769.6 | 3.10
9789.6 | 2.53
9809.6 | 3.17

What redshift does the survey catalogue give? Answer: 0.887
